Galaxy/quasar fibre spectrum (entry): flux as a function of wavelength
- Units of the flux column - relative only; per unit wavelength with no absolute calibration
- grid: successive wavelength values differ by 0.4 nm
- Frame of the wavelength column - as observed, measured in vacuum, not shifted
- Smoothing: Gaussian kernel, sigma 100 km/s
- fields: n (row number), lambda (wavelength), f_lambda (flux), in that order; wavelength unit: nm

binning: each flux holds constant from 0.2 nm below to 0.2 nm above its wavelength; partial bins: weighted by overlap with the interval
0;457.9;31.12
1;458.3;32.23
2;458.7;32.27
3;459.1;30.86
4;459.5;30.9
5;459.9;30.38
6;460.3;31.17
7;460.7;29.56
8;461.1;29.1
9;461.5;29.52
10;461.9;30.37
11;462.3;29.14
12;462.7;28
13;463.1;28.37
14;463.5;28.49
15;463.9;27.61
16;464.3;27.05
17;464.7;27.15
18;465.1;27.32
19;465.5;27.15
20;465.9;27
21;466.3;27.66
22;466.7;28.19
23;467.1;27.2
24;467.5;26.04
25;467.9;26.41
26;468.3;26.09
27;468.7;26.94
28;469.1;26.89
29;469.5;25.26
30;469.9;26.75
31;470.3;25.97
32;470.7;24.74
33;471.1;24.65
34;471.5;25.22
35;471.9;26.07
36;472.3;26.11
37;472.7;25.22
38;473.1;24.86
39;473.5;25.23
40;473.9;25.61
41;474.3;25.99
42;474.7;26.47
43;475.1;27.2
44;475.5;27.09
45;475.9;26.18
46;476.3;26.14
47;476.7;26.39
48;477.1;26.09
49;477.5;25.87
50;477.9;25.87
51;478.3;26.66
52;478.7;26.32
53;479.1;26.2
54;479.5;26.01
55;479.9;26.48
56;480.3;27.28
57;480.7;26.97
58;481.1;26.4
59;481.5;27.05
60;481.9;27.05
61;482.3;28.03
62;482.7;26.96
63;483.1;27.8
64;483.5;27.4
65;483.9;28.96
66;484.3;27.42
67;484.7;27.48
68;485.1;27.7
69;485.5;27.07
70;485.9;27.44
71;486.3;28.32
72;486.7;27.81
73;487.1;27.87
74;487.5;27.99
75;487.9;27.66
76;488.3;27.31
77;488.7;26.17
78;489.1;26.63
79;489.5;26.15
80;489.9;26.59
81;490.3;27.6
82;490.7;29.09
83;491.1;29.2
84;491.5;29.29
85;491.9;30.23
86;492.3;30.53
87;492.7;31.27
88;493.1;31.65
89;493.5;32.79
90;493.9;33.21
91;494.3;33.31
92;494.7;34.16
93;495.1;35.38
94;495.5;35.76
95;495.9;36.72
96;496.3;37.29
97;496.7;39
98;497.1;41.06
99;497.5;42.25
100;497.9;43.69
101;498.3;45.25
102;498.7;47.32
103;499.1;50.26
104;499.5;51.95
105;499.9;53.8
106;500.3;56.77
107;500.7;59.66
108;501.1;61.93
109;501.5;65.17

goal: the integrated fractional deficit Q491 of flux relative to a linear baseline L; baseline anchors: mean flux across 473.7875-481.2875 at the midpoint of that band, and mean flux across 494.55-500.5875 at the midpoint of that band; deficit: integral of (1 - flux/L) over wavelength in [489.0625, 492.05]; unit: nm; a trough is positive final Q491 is 0.75 nm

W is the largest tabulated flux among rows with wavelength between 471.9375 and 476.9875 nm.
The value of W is 27.2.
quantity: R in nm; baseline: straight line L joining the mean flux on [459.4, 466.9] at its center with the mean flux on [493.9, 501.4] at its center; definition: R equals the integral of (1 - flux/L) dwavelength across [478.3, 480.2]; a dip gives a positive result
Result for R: 0.51 nm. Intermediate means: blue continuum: 28.6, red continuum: 44.7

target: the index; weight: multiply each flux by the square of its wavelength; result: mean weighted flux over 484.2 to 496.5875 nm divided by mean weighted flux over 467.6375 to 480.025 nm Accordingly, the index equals 1.24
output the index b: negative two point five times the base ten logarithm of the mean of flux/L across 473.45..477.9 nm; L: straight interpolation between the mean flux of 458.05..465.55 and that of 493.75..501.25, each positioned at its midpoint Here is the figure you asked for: 0.32 mag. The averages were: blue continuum 29.4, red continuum 44.1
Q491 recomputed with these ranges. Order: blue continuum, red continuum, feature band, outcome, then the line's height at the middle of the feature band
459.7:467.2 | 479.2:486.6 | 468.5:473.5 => 0.41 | 28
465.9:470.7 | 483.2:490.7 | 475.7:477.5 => 0.06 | 27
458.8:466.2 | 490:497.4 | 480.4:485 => 0.62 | 31.7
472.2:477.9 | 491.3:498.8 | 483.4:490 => 0.93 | 31.9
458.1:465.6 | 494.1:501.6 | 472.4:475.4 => 0.77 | 34.8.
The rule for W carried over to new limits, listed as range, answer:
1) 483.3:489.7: 28.96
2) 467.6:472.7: 26.94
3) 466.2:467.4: 28.19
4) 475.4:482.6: 28.03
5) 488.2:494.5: 33.31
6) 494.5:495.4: 35.38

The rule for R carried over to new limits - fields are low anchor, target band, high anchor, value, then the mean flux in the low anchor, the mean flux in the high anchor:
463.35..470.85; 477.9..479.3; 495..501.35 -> 0.319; 26.8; 46.4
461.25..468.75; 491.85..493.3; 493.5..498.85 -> 0.243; 27.7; 38.5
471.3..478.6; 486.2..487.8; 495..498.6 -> 0.272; 26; 39.9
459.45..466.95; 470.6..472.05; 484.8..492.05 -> 0.161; 28.6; 27.8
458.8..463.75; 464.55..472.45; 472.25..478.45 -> 0.394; 29.7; 26.1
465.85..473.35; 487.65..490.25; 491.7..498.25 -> 0.516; 26.1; 35.7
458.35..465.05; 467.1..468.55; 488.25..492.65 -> 0.139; 29.4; 28.2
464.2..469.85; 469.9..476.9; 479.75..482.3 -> 0.276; 26.9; 27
